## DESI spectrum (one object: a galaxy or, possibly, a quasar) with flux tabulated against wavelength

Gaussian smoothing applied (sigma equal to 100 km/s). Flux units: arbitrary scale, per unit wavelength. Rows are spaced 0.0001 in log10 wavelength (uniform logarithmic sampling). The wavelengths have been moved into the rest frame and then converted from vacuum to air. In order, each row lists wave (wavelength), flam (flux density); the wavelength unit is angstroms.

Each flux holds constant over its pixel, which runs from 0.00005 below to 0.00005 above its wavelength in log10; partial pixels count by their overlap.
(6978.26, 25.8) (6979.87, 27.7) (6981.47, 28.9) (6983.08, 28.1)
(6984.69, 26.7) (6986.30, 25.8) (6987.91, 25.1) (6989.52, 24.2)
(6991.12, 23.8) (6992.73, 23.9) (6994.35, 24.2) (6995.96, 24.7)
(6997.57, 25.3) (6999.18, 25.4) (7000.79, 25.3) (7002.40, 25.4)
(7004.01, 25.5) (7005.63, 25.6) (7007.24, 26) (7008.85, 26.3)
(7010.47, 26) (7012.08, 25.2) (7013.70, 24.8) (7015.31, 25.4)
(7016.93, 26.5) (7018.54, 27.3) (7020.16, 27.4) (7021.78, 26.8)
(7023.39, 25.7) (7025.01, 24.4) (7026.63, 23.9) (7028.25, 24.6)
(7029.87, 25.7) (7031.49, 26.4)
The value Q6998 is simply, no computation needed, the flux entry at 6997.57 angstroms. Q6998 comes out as 25.3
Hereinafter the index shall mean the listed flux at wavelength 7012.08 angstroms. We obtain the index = 25.2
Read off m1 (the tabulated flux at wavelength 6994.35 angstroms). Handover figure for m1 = 24.2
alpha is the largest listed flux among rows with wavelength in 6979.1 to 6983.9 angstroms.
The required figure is 28.9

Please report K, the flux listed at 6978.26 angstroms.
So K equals 25.8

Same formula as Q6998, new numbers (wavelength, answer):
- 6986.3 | 25.8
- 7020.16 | 27.4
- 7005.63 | 25.6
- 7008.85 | 26.3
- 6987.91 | 25.1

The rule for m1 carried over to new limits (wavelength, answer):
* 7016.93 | 26.5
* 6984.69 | 26.7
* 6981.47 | 28.9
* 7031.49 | 26.4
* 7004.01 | 25.5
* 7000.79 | 25.3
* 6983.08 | 28.1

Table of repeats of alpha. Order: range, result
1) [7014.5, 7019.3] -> 27.3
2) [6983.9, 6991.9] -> 26.7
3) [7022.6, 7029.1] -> 25.7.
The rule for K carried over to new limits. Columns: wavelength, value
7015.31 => 25.4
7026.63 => 23.9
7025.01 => 24.4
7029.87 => 25.7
